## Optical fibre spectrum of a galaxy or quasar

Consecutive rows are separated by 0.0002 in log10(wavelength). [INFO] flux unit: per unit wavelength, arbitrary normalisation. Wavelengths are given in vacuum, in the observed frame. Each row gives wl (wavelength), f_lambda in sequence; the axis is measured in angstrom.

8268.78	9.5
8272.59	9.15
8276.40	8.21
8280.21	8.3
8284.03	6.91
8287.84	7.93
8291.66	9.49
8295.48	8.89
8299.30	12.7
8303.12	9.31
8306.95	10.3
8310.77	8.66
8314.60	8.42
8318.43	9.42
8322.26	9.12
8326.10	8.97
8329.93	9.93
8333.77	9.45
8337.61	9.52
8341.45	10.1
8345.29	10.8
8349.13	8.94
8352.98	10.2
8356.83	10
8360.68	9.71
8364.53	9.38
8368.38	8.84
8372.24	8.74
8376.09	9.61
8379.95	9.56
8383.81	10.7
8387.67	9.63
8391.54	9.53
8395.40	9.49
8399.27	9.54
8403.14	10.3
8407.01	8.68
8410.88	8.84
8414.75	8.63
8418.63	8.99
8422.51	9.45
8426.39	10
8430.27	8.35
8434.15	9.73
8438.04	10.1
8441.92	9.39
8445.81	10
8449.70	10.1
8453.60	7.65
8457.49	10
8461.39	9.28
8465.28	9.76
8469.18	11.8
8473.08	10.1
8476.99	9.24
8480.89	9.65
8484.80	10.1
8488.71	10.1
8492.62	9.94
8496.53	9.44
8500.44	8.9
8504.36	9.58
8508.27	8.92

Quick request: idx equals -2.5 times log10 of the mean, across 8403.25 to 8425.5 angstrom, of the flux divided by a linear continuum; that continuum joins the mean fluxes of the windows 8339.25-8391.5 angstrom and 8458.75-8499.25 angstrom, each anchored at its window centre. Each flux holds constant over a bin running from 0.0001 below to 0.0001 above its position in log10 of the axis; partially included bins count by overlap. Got 0.08 mag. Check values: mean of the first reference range 9.7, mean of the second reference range 9.92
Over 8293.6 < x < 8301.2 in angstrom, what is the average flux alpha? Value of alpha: 10.8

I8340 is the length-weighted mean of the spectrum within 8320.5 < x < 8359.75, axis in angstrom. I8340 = 9.7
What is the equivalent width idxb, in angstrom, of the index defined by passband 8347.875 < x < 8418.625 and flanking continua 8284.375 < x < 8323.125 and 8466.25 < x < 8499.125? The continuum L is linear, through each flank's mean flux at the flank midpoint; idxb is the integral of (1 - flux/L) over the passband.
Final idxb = 1.3 angstrom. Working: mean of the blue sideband 9.33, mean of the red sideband 10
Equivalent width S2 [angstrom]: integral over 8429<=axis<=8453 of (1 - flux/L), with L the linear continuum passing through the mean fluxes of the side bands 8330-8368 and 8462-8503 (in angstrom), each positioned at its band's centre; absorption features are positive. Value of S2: 0.7 angstrom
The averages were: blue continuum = 9.76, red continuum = 9.88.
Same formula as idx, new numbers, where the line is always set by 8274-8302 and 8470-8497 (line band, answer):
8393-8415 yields 0.02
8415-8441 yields 0.03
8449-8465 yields 0.06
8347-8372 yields -0.02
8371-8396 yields -0.03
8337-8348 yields -0.10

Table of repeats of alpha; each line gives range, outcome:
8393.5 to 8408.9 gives 9.5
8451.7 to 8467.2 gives 9.18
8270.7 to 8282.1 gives 8.55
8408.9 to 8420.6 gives 8.82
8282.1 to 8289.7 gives 7.42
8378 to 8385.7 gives 10.1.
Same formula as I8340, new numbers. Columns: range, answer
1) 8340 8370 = 9.75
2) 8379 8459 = 9.46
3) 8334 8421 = 9.53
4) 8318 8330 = 9.27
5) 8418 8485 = 9.65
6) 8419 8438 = 9.42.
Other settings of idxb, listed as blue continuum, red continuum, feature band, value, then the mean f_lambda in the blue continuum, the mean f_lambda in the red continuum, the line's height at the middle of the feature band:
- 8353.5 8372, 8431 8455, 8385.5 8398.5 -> -0.1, 9.47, 9.48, 9.47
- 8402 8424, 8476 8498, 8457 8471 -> -1.0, 9.1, 9.77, 9.57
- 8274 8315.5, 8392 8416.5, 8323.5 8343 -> -1.0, 9.03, 9.27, 9.11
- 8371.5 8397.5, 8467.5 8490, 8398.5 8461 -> 3.4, 9.65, 10.1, 9.89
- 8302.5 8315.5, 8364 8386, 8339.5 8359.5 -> -1.3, 9.22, 9.48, 9.38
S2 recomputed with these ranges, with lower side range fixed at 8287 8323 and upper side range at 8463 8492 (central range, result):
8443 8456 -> 0.92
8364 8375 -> 0.82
